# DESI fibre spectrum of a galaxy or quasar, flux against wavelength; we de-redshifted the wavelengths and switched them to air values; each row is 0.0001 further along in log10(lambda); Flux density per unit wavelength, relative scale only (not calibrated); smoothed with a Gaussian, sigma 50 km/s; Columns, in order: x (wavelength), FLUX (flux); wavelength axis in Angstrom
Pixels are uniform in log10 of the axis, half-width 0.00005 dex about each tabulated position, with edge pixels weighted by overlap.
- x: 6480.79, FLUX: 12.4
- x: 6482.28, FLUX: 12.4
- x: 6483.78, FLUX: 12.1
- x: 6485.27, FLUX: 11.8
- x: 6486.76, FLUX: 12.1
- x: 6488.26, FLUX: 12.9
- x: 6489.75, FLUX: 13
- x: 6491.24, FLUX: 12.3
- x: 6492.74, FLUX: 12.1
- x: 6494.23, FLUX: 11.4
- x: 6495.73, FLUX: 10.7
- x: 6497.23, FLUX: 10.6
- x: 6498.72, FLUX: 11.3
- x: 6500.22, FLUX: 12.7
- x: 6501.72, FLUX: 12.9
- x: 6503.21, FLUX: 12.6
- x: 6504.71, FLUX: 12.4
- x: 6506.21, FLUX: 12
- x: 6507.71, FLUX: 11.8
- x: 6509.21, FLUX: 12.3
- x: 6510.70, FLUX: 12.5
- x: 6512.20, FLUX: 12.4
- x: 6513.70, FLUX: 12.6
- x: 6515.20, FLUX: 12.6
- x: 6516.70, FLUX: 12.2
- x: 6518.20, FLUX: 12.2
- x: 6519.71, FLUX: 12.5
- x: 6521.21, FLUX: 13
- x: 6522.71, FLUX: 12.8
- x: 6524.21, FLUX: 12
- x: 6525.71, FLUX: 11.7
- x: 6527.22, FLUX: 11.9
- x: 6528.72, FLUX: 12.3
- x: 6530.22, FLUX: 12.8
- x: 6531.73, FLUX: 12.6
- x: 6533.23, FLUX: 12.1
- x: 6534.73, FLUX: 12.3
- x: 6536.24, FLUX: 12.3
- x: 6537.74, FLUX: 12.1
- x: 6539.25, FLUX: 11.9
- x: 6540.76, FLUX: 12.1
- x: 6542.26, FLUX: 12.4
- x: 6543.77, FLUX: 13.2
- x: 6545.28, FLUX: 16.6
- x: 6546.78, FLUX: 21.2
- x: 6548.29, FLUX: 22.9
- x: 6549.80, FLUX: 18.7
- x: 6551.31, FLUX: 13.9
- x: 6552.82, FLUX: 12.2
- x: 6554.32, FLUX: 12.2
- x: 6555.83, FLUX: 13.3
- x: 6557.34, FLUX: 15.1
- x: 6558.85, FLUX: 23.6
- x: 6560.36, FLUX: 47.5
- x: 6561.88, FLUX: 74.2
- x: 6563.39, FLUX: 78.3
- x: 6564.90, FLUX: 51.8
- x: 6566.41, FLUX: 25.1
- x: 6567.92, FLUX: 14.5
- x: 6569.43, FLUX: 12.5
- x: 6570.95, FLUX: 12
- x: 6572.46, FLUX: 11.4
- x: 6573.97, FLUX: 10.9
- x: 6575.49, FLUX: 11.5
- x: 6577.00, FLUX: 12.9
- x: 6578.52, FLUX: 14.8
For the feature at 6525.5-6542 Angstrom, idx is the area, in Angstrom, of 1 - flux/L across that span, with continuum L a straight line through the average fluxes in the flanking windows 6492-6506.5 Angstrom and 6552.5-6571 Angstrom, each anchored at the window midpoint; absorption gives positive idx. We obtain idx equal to 7.54 Angstrom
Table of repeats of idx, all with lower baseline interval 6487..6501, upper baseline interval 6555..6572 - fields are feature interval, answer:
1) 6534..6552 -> 8.0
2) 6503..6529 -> 8.5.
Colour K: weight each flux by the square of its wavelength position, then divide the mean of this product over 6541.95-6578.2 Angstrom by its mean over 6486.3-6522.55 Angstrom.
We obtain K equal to 1.94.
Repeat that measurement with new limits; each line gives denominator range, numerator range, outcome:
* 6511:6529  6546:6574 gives 2.15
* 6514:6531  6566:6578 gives 1.11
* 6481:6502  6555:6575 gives 2.53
